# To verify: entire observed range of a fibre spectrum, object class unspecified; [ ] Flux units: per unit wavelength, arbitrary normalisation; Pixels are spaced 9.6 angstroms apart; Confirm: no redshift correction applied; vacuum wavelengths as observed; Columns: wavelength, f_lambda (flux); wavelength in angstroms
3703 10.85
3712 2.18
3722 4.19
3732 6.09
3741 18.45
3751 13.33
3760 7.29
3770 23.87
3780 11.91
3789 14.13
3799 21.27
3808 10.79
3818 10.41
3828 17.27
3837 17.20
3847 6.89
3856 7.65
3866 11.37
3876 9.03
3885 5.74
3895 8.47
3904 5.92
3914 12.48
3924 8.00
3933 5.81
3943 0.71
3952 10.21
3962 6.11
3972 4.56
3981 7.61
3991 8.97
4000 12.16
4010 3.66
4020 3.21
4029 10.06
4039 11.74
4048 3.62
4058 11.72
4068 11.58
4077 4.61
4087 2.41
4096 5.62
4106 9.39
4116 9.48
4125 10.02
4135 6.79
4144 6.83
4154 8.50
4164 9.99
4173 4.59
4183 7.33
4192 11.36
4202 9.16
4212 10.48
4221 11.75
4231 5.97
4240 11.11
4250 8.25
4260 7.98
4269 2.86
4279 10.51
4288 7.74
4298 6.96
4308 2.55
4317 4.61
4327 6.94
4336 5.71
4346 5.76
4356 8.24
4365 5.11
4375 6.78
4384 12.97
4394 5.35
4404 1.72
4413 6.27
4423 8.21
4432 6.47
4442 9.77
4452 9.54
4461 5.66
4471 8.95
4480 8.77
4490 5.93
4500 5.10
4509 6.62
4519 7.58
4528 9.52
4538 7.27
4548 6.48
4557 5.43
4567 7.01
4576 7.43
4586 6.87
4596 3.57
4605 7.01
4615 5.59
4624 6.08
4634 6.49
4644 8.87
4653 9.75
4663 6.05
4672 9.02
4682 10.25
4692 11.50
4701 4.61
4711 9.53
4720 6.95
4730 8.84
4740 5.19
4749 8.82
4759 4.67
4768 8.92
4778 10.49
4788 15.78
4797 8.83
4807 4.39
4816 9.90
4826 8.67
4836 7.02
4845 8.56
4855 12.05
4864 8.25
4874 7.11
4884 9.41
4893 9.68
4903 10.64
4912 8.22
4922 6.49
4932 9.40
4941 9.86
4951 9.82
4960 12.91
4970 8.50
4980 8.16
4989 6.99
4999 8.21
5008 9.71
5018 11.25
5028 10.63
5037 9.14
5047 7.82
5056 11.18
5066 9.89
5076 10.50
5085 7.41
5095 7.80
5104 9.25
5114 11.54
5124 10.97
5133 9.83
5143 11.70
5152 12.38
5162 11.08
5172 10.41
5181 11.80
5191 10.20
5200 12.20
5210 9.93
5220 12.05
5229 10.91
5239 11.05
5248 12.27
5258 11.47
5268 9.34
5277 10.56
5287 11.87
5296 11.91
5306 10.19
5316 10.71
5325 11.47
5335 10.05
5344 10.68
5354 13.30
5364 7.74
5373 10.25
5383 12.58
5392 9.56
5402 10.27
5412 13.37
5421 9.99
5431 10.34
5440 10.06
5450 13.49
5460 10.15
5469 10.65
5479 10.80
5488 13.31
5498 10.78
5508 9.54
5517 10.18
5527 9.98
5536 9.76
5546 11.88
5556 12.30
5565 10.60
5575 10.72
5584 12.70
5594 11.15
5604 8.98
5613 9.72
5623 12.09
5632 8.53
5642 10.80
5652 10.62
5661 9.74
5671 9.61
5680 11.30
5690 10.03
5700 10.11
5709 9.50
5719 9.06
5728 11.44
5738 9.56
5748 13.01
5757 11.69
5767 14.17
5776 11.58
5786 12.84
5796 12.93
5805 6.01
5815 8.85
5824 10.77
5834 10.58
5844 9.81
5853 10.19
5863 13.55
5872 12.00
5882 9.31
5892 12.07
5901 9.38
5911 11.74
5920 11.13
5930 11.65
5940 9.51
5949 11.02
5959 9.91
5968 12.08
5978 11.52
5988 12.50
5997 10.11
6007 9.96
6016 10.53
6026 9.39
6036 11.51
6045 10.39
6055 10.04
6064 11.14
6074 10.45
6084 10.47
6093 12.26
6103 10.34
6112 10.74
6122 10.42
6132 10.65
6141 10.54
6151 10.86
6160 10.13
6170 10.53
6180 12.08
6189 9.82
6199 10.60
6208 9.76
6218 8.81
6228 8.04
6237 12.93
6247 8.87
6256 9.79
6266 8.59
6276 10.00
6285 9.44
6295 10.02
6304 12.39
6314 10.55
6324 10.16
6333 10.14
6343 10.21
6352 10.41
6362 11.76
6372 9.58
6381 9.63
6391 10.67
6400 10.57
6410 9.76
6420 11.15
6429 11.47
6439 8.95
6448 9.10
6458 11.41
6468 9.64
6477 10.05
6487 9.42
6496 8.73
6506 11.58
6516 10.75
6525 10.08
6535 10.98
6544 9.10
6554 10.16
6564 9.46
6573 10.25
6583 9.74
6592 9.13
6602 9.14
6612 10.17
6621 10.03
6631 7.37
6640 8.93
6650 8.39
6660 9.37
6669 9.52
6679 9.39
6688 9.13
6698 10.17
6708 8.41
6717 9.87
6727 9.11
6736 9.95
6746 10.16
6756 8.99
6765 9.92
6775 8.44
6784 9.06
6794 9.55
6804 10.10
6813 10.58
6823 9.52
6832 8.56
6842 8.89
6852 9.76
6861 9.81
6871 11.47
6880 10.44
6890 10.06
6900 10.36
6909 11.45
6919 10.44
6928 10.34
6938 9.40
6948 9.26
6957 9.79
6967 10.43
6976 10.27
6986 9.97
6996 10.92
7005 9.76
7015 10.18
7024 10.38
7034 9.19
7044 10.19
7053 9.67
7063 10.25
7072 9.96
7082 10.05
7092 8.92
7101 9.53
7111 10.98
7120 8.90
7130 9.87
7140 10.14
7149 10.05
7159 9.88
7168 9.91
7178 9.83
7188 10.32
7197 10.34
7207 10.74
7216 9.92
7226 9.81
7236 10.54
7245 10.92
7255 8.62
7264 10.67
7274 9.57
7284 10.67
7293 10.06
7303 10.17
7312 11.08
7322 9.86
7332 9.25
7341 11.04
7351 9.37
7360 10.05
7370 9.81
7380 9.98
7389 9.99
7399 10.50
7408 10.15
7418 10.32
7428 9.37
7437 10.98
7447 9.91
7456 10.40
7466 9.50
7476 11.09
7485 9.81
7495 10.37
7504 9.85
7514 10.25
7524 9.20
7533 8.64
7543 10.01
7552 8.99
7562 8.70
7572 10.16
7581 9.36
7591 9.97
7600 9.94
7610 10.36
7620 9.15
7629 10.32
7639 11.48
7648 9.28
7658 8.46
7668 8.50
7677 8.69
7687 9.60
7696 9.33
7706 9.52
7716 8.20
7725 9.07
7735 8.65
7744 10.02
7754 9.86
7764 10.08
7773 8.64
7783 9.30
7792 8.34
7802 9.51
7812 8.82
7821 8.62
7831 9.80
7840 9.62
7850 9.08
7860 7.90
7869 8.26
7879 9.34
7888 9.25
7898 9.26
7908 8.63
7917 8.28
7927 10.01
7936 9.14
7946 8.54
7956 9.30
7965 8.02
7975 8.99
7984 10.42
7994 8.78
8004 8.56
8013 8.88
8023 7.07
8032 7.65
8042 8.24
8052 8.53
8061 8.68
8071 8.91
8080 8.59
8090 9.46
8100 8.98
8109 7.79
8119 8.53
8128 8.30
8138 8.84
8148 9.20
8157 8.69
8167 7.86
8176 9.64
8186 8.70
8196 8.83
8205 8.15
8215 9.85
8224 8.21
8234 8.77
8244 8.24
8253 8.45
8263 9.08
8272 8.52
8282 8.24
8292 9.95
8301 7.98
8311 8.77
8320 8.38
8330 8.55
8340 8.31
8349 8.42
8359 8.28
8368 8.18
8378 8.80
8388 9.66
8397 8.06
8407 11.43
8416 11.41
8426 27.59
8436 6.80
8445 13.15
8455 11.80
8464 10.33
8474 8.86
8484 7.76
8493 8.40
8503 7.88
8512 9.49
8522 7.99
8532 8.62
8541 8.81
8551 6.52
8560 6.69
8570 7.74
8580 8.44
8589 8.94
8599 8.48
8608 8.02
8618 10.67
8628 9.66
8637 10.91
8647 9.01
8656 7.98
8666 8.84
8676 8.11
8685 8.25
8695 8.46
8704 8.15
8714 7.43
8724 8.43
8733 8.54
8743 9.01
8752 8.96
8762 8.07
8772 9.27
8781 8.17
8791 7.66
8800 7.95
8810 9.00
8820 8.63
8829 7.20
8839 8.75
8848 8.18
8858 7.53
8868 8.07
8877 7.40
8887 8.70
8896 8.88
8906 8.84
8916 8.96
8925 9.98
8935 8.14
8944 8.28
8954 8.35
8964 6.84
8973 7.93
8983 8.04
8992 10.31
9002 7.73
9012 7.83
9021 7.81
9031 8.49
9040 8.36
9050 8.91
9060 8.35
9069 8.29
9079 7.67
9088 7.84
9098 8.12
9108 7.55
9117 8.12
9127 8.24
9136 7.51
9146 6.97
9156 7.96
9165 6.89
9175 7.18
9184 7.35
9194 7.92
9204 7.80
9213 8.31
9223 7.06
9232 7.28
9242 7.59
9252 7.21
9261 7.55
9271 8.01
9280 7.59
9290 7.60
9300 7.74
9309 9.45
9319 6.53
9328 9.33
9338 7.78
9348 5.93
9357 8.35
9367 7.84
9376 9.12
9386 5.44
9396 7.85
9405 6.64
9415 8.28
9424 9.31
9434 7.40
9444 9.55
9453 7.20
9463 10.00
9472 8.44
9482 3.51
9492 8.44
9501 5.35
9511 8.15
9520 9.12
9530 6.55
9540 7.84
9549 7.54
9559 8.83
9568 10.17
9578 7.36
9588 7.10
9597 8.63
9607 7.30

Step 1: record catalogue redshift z 0.283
